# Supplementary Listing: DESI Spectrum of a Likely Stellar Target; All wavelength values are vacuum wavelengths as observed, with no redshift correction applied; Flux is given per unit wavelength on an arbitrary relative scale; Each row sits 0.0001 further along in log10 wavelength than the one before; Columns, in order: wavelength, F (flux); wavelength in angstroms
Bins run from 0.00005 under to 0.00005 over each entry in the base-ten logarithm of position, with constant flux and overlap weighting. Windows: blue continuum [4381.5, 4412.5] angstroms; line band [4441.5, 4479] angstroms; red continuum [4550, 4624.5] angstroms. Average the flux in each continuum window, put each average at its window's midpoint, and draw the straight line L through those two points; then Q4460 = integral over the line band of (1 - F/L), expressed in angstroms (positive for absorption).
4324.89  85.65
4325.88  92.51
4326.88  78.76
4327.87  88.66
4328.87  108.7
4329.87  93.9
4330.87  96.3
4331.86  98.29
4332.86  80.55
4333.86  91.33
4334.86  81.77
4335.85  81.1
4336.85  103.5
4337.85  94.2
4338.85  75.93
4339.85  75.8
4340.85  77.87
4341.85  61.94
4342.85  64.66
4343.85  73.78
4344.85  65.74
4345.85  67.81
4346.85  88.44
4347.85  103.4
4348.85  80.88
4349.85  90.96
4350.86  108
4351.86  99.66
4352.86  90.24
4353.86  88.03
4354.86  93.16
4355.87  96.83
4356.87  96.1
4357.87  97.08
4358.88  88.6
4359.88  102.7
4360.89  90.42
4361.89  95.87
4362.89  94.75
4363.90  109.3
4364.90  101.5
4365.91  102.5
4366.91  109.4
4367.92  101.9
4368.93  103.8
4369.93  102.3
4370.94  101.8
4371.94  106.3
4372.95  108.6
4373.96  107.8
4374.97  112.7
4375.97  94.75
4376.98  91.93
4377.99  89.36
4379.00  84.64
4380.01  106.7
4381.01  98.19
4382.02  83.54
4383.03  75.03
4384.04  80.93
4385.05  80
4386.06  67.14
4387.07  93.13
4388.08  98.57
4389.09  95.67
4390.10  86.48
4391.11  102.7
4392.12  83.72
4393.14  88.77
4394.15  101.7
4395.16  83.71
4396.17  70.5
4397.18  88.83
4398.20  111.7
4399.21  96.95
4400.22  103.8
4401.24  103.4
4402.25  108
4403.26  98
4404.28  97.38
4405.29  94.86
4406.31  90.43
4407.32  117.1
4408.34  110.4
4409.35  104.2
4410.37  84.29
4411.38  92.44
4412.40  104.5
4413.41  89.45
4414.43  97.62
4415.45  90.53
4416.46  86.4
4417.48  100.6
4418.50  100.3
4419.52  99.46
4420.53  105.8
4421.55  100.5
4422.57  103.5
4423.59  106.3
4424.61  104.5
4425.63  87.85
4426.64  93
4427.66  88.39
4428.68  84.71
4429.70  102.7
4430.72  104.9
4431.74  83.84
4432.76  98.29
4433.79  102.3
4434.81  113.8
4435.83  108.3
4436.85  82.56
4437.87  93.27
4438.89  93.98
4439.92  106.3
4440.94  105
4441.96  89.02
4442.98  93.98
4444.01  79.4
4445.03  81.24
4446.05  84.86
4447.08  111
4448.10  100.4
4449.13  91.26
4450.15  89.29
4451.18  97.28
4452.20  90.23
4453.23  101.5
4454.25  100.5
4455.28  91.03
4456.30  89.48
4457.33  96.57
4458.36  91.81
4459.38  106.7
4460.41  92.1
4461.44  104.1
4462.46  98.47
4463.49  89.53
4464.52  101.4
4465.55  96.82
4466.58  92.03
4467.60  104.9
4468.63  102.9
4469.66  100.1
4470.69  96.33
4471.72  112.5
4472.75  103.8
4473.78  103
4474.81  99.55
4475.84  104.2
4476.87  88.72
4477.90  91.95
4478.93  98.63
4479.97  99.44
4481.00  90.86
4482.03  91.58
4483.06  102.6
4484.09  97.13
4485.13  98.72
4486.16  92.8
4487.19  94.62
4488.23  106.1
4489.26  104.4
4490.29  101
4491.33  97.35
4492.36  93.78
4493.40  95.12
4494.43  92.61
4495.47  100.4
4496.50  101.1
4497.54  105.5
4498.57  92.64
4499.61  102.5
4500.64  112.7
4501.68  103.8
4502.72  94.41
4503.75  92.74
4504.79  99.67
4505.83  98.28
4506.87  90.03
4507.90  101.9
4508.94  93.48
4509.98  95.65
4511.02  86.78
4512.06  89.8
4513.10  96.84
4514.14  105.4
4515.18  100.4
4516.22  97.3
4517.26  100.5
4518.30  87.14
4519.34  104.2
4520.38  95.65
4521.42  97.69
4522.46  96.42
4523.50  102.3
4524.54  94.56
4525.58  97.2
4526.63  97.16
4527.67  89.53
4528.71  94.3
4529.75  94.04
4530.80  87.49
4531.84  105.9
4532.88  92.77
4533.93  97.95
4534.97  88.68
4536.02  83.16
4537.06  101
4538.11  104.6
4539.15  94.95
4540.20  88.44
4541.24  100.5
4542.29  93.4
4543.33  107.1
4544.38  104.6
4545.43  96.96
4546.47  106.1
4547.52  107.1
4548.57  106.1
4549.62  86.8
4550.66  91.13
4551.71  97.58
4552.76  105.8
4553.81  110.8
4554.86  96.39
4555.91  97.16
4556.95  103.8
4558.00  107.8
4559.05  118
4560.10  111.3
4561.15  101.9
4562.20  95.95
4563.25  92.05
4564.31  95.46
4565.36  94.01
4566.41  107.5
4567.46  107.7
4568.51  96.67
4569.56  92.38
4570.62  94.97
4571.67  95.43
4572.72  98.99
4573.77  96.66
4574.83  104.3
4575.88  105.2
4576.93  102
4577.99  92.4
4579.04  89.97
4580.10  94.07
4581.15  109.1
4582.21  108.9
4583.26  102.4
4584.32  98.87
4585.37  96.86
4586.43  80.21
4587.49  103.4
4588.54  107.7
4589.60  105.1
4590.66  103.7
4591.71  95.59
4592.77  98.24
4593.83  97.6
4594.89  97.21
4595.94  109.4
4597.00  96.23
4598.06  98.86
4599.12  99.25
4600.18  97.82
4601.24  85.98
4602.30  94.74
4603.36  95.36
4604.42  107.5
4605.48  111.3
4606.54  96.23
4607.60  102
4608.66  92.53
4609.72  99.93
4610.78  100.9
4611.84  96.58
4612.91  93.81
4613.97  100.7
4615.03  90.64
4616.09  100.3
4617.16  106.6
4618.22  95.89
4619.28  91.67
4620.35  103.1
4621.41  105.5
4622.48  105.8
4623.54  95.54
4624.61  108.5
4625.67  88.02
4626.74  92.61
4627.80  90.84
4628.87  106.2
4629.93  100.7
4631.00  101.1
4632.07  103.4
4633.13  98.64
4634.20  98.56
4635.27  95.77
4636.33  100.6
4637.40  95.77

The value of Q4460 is -0.4 angstroms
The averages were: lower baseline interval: 93.3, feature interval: 96.4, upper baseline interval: 99.7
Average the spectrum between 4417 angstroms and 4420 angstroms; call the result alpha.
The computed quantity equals 99.9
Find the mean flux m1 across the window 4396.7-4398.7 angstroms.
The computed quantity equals 100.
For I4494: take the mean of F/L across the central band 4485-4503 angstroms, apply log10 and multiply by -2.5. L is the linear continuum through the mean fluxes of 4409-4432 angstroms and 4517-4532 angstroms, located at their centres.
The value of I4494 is -0.04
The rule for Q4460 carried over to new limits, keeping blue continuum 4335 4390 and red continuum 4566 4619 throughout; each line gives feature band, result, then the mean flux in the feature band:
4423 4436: -0.6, 98.1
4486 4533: -0.5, 97.4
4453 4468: -0.3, 97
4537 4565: -0.9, 101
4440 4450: 0.1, 93.4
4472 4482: -0.3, 97.8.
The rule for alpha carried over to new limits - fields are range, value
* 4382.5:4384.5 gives 77.9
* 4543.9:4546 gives 101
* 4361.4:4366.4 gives 101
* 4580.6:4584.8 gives 105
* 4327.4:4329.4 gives 98.4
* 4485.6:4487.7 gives 94.1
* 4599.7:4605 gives 96.4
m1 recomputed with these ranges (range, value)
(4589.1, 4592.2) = 102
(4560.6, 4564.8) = 96.3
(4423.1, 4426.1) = 99.6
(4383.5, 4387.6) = 80.3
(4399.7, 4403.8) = 103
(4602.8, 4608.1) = 102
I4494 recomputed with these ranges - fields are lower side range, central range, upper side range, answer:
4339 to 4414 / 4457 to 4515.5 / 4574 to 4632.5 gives -0.023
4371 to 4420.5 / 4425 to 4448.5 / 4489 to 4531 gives 0.008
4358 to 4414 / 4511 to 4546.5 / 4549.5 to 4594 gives 0.027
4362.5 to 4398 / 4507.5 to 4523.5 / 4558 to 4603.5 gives 0.012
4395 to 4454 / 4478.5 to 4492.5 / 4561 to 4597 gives -0.002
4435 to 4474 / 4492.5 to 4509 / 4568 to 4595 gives -0.012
